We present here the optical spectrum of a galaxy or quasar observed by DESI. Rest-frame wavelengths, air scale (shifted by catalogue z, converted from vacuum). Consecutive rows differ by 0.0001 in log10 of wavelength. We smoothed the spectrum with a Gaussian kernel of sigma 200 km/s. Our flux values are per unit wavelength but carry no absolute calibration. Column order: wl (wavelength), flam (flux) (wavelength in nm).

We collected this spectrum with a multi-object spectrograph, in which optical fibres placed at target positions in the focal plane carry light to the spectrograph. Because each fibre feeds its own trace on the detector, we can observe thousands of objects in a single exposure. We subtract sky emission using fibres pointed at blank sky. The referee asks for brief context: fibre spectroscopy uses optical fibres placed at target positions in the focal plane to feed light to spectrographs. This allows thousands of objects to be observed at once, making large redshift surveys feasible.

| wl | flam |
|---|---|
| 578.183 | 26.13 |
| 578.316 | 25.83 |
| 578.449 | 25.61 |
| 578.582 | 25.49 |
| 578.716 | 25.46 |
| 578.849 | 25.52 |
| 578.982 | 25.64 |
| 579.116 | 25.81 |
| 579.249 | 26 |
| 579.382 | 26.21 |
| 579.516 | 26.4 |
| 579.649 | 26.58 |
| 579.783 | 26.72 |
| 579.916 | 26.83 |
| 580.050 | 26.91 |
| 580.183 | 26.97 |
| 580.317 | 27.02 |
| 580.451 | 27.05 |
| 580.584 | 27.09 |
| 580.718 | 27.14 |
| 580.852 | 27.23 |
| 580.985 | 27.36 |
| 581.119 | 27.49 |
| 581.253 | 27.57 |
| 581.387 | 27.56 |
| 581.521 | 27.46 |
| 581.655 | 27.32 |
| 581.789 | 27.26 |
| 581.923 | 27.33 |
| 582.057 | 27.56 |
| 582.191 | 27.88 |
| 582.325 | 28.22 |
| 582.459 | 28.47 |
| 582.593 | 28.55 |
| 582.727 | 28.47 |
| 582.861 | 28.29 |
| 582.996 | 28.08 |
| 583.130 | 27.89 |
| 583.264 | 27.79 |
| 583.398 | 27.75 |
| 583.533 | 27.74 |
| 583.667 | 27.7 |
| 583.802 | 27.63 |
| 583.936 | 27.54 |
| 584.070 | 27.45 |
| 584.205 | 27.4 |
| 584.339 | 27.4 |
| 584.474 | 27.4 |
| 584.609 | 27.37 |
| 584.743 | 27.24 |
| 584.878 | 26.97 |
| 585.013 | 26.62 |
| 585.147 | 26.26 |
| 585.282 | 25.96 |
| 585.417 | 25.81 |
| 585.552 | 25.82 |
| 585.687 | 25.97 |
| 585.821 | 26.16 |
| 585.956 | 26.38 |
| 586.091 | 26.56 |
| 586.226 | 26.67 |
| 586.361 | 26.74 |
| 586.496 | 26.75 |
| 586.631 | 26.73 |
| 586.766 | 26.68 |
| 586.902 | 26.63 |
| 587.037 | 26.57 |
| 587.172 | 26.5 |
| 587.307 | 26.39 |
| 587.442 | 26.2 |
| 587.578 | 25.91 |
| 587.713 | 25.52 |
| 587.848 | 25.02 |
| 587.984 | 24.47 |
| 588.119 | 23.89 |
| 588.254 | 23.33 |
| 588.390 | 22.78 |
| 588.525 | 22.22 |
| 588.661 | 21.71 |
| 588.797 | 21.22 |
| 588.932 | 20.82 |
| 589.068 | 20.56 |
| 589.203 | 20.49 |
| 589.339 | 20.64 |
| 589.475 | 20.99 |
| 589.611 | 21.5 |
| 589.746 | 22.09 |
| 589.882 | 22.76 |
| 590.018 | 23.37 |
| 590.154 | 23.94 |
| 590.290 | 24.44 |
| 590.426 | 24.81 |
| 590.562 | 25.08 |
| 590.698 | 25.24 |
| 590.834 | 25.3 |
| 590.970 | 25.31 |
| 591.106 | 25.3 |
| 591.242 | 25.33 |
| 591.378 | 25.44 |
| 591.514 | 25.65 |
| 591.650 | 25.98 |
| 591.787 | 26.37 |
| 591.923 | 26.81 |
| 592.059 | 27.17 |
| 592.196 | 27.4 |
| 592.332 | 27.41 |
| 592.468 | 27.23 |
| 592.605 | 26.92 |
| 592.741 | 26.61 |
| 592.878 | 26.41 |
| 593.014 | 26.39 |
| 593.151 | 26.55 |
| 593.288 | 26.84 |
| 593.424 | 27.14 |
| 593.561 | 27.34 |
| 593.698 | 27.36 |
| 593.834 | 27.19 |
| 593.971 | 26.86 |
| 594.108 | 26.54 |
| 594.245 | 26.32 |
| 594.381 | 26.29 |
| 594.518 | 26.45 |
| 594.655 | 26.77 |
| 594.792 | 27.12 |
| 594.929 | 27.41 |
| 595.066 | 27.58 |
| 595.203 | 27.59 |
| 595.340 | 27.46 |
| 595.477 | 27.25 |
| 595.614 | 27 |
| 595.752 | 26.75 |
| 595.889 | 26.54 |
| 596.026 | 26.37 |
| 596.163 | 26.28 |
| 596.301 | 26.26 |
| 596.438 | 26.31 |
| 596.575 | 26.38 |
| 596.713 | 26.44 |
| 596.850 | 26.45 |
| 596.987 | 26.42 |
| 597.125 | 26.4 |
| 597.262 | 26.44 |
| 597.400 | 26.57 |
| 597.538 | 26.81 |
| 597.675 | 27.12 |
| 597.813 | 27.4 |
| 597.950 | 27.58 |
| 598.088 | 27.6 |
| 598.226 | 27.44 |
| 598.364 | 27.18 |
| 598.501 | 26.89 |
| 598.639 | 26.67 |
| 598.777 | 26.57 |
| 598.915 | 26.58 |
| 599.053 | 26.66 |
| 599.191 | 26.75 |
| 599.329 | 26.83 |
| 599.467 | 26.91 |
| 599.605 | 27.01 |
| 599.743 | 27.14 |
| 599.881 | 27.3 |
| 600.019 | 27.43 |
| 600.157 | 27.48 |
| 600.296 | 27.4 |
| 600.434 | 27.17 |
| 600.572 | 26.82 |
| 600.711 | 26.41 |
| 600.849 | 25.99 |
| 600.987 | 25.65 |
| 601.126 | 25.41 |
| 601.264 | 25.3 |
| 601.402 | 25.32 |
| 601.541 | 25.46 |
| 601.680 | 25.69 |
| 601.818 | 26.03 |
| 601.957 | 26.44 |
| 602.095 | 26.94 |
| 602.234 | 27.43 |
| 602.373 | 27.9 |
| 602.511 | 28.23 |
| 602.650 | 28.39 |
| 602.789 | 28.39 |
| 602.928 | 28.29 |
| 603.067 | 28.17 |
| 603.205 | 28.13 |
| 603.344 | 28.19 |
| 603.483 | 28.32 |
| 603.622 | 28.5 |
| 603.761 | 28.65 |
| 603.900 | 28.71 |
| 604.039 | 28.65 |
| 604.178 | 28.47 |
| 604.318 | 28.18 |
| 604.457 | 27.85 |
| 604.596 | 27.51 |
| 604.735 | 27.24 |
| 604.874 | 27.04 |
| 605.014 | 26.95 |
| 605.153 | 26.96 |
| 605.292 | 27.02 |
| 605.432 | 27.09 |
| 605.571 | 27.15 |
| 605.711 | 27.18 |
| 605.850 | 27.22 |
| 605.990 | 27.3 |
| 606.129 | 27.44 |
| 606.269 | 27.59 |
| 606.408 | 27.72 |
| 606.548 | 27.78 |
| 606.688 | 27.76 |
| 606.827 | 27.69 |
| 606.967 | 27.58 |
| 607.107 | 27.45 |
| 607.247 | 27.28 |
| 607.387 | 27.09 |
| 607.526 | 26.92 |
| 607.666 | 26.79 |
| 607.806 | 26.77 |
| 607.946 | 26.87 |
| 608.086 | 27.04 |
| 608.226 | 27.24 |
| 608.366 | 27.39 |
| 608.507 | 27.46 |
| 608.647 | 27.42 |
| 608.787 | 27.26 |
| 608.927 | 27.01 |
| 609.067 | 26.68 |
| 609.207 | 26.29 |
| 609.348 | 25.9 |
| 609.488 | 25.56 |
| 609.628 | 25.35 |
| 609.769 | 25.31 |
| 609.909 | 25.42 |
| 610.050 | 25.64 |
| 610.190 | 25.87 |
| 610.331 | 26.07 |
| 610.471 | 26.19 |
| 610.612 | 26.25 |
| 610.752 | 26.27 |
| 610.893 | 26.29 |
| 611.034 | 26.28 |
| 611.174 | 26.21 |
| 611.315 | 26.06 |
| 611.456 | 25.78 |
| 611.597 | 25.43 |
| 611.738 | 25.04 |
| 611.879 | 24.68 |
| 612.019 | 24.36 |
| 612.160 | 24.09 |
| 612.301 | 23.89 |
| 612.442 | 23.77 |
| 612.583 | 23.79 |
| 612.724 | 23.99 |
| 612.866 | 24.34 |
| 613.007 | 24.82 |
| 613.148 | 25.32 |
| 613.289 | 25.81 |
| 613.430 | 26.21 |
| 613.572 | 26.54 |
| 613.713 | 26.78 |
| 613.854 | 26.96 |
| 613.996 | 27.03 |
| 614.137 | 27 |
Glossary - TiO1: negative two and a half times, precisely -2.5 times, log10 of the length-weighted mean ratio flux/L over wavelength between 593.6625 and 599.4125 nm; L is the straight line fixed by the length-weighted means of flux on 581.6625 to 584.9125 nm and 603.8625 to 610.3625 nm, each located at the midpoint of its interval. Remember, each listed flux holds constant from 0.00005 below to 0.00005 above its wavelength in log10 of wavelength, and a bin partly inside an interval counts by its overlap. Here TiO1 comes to 0.02 mag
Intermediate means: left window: 27.7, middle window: 26.8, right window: 27.1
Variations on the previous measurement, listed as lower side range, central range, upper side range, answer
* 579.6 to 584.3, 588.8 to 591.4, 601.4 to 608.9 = 0.18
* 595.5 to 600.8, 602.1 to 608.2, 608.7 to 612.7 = -0.06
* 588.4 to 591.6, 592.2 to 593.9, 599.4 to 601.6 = -0.12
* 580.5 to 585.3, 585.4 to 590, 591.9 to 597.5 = 0.12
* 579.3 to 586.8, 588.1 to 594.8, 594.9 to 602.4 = 0.08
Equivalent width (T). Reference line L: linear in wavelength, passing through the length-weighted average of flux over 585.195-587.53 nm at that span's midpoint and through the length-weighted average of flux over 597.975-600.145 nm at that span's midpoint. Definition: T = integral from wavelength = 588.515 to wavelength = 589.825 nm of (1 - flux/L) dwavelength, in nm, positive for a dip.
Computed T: 0.263 nm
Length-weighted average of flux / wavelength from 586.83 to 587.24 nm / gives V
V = 26.5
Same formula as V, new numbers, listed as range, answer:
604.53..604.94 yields 27.3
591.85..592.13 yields 27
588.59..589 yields 21.2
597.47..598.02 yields 27.3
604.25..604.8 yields 27.7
